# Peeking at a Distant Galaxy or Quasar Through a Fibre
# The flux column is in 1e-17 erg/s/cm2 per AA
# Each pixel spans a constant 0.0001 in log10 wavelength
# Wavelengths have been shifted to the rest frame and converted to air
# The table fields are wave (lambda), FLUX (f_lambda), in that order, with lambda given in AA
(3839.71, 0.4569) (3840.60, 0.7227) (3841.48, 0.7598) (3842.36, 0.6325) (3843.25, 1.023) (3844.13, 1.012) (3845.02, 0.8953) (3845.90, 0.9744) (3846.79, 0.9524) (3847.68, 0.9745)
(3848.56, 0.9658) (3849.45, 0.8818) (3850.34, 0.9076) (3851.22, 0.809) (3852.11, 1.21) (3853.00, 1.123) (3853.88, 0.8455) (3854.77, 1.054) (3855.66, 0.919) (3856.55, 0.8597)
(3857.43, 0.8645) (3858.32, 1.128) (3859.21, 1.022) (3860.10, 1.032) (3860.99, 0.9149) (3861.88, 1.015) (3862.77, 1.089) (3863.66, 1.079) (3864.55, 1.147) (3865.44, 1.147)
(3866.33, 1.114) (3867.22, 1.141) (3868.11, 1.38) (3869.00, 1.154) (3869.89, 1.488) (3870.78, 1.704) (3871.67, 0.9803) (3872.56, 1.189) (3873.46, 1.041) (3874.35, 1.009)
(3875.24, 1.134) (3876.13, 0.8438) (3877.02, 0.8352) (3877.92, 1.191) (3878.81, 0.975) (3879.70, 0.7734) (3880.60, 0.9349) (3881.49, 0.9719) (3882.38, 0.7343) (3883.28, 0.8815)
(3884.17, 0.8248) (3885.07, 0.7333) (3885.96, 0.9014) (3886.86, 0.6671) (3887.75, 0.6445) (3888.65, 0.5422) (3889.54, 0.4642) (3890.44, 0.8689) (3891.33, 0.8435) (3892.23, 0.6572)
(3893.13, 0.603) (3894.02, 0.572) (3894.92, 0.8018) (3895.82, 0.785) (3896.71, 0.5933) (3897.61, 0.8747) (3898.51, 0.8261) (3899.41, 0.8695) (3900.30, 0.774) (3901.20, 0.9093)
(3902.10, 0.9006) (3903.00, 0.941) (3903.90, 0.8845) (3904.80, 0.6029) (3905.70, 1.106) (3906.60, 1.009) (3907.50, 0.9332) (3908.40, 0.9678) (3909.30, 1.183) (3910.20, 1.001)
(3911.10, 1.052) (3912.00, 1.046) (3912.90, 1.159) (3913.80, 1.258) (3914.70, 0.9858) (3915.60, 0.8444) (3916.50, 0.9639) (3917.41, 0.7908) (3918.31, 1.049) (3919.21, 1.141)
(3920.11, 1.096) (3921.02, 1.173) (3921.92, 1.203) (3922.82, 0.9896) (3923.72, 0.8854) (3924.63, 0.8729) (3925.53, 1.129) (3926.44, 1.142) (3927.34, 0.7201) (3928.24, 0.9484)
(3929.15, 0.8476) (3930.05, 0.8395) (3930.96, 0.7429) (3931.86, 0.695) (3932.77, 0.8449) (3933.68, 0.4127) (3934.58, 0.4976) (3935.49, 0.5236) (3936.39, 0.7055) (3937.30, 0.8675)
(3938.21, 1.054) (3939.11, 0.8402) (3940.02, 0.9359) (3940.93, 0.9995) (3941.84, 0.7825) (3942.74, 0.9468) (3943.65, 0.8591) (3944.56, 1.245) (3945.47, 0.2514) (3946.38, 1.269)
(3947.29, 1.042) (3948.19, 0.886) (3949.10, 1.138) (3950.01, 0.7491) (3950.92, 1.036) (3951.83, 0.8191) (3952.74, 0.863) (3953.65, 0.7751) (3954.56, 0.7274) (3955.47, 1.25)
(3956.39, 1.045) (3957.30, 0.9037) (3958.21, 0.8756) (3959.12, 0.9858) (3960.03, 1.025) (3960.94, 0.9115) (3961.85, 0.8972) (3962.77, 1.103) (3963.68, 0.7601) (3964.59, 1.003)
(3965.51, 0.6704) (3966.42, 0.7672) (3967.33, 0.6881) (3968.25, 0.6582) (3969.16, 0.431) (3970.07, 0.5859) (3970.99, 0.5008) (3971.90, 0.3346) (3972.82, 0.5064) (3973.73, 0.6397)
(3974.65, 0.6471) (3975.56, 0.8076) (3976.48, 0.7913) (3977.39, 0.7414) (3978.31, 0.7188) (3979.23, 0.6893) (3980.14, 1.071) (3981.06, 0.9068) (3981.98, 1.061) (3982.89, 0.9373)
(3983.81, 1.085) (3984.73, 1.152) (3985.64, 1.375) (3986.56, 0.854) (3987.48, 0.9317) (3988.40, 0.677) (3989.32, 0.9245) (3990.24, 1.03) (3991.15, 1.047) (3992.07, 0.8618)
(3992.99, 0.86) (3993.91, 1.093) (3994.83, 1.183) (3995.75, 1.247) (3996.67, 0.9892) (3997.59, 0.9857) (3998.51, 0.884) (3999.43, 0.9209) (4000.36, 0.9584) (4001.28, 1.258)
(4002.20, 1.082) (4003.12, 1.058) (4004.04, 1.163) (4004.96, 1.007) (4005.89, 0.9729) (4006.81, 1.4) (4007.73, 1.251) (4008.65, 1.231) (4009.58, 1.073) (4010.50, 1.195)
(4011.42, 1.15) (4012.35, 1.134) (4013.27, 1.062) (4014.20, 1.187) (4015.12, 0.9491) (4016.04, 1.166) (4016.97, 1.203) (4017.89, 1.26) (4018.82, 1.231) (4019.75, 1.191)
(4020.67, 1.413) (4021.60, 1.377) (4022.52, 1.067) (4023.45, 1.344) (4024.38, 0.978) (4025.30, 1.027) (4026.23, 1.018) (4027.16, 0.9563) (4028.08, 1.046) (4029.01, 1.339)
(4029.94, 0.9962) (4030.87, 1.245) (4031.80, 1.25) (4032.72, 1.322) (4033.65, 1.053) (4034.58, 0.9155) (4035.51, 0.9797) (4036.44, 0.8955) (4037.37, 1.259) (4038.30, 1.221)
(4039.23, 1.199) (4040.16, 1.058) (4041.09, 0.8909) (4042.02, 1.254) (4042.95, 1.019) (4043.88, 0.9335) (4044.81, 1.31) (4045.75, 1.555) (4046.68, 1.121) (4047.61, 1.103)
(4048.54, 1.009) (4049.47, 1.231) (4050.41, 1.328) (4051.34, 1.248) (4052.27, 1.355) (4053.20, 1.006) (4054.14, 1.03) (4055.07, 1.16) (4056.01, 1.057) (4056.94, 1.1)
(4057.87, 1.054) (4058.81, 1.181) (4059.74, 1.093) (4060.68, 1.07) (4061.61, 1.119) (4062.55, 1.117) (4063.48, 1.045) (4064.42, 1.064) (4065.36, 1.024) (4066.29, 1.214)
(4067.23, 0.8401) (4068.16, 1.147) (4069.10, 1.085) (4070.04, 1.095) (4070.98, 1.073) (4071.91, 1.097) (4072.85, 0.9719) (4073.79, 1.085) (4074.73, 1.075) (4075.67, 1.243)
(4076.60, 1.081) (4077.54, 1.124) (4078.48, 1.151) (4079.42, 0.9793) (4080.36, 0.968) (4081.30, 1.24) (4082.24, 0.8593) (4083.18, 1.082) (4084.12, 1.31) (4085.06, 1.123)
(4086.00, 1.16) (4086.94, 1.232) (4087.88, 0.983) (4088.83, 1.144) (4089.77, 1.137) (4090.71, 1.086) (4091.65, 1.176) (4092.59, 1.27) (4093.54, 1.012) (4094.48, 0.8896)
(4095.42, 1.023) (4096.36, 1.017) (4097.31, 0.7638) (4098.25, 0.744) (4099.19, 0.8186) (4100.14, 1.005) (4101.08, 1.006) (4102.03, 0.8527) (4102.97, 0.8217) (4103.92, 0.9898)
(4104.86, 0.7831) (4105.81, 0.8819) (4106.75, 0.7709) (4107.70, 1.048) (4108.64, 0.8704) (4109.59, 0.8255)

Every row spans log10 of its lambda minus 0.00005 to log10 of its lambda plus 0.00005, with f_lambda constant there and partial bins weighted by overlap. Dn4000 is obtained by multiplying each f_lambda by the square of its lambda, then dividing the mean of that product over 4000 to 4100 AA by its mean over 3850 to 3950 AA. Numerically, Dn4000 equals 1.29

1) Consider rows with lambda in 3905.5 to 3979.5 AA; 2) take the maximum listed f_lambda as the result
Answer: 1.269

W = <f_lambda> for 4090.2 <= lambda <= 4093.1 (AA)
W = 1.17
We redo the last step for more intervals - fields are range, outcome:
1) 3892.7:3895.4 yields 0.661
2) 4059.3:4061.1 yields 1.08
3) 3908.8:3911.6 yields 1.08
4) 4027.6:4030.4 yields 1.13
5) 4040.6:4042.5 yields 1.07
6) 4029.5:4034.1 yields 1.18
